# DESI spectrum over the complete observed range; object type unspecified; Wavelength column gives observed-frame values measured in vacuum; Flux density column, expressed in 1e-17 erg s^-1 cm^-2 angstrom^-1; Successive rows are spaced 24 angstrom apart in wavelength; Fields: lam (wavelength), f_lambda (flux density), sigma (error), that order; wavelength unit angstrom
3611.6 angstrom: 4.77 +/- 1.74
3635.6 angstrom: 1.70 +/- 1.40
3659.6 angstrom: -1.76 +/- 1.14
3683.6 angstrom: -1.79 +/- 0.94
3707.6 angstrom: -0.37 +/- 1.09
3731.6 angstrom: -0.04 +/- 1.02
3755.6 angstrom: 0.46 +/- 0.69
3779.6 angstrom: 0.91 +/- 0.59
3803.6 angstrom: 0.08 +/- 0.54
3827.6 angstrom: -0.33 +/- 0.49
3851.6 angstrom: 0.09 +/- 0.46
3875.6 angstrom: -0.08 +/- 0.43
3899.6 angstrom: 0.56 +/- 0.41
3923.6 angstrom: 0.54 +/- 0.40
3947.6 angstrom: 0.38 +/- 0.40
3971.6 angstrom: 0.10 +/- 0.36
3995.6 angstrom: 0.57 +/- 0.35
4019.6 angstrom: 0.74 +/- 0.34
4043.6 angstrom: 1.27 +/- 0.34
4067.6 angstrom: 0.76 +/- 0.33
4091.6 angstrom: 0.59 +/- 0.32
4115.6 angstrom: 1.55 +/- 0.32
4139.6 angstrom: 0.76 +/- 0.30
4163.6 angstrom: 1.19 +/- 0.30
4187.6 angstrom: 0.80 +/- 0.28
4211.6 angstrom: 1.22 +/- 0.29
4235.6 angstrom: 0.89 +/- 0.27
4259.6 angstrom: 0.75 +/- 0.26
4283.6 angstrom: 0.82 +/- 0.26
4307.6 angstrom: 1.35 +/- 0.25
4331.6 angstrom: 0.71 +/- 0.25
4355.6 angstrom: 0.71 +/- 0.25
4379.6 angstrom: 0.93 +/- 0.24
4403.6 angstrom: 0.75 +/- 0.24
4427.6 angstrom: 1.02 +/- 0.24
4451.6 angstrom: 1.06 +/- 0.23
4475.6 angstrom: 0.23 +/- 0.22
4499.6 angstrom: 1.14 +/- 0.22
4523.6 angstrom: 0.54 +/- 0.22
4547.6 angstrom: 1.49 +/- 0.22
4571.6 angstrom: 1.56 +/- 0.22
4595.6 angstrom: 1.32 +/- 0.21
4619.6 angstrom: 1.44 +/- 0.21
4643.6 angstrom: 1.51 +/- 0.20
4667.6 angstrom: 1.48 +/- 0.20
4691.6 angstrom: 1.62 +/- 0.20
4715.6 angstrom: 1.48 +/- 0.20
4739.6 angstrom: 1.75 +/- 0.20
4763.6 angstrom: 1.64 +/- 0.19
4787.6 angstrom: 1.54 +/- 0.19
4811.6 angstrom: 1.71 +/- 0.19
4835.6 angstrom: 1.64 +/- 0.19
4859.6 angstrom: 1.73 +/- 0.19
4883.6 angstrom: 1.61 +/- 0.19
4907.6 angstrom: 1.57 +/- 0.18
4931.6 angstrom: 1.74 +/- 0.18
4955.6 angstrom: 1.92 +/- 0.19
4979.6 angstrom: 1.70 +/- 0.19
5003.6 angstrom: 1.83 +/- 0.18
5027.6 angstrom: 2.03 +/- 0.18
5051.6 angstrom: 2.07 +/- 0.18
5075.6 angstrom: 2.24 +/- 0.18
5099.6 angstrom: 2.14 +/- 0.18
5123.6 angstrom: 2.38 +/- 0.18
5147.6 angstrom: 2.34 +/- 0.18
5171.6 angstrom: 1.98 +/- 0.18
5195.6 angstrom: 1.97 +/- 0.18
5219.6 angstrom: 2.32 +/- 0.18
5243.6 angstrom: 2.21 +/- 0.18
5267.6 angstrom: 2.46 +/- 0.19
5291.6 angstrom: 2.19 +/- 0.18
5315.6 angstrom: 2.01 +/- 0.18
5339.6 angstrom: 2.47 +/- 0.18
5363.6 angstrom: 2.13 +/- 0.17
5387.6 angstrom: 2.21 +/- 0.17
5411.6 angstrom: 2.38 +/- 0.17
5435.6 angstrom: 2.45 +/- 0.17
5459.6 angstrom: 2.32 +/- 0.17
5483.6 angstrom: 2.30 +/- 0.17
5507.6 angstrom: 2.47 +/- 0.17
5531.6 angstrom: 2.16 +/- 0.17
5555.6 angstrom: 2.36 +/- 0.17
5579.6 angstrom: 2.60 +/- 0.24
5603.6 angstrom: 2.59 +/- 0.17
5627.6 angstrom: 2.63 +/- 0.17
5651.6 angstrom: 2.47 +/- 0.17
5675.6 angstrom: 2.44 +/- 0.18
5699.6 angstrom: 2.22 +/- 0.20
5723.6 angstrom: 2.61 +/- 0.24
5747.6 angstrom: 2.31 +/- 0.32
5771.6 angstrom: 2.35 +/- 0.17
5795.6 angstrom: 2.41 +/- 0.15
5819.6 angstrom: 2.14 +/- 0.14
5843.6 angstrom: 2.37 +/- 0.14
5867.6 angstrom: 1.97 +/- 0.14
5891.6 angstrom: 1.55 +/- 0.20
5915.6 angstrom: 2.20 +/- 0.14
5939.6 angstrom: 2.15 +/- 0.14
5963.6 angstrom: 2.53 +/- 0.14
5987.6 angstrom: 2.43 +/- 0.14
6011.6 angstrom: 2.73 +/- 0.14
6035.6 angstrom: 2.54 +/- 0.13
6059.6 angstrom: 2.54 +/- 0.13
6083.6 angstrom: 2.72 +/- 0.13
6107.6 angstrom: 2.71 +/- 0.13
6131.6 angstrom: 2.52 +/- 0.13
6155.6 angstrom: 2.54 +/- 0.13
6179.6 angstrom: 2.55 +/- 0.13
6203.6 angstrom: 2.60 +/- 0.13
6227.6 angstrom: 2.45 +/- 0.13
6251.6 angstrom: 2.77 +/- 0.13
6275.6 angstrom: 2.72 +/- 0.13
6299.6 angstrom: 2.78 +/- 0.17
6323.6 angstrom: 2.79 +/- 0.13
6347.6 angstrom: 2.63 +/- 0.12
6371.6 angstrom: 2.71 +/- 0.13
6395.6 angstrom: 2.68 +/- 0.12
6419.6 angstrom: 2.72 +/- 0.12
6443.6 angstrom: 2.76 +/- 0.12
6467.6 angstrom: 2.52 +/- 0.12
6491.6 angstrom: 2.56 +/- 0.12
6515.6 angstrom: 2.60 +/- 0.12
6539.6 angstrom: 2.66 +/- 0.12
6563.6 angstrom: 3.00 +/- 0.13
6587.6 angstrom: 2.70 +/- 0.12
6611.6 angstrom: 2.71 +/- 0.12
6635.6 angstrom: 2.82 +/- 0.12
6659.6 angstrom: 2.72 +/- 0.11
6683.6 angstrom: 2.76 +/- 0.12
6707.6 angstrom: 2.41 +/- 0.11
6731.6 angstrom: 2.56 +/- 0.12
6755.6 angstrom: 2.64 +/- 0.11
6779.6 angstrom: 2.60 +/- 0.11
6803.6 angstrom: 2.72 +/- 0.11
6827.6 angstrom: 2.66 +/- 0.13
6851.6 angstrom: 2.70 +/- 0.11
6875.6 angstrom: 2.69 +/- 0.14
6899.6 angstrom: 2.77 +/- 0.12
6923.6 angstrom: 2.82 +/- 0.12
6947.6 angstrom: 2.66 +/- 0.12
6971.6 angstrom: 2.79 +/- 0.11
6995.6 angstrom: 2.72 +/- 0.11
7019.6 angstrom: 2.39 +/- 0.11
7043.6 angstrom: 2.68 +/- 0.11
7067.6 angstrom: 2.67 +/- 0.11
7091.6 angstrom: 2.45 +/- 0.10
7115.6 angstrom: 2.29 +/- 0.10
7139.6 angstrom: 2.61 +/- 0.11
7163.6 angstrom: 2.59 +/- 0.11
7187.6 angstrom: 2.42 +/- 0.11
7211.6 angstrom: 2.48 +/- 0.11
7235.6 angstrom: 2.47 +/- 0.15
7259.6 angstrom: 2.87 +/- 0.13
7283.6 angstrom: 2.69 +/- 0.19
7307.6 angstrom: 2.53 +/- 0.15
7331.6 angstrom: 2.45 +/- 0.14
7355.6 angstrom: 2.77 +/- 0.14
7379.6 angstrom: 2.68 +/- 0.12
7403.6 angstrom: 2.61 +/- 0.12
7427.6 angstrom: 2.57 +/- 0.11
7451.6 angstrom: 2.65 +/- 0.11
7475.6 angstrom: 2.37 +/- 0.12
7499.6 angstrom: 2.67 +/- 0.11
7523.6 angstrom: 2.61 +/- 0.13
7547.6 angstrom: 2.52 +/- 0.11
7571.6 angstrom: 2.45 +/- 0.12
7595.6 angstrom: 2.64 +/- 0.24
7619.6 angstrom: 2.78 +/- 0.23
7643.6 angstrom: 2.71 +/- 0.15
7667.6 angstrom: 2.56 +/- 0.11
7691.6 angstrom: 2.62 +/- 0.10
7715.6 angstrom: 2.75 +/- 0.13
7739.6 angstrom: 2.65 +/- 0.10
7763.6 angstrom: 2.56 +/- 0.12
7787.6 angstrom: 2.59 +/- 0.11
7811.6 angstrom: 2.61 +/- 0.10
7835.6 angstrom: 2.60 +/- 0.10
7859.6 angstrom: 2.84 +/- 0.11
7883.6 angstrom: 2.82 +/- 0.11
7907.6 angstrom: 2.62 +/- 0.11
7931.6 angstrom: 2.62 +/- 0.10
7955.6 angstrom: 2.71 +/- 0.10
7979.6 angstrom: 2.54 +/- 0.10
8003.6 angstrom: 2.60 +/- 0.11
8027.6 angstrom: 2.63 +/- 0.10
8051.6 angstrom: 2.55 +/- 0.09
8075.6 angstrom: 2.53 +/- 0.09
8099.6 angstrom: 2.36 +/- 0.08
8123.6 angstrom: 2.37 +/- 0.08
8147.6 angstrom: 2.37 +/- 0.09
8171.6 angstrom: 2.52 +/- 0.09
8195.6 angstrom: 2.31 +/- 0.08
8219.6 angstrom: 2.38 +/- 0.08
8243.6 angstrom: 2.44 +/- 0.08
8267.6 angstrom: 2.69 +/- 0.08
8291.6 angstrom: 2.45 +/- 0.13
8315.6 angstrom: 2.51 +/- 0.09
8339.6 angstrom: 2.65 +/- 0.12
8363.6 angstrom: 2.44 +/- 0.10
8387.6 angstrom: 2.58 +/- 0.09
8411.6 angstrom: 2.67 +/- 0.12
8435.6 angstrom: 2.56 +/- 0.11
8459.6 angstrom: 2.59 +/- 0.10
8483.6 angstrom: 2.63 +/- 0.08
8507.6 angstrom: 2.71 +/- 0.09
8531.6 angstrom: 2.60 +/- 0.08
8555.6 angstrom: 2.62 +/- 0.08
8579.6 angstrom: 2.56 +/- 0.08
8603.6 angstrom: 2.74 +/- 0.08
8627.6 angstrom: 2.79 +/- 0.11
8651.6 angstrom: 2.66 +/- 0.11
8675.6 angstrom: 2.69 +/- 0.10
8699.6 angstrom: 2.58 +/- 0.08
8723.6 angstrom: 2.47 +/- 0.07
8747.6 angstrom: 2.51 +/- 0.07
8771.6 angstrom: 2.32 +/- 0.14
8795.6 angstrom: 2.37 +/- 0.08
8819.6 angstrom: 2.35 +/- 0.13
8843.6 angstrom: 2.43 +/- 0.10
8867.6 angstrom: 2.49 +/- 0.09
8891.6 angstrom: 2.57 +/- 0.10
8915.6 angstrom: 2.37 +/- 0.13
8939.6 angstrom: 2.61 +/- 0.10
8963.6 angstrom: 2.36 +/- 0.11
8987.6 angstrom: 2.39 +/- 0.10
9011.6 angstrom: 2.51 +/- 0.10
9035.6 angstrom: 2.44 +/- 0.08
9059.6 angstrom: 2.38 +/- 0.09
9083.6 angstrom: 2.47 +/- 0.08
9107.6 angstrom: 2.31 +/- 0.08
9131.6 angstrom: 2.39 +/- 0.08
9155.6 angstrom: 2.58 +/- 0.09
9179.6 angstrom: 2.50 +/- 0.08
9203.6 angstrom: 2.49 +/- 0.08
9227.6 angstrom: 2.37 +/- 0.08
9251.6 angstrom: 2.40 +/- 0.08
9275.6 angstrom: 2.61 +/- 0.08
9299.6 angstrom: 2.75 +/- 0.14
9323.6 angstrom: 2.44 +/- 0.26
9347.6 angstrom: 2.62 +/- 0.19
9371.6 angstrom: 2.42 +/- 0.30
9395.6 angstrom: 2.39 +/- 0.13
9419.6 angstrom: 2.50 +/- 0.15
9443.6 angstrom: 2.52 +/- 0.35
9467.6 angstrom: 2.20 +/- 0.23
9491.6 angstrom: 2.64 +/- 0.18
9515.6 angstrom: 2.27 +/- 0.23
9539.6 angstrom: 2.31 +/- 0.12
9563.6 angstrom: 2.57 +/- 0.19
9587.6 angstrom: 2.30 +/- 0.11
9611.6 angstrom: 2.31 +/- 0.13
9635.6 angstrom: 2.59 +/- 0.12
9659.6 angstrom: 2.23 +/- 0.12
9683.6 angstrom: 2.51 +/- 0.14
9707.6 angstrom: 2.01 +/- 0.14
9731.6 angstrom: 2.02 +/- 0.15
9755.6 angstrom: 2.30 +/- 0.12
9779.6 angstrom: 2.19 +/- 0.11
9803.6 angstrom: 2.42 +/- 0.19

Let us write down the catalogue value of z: 0.14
